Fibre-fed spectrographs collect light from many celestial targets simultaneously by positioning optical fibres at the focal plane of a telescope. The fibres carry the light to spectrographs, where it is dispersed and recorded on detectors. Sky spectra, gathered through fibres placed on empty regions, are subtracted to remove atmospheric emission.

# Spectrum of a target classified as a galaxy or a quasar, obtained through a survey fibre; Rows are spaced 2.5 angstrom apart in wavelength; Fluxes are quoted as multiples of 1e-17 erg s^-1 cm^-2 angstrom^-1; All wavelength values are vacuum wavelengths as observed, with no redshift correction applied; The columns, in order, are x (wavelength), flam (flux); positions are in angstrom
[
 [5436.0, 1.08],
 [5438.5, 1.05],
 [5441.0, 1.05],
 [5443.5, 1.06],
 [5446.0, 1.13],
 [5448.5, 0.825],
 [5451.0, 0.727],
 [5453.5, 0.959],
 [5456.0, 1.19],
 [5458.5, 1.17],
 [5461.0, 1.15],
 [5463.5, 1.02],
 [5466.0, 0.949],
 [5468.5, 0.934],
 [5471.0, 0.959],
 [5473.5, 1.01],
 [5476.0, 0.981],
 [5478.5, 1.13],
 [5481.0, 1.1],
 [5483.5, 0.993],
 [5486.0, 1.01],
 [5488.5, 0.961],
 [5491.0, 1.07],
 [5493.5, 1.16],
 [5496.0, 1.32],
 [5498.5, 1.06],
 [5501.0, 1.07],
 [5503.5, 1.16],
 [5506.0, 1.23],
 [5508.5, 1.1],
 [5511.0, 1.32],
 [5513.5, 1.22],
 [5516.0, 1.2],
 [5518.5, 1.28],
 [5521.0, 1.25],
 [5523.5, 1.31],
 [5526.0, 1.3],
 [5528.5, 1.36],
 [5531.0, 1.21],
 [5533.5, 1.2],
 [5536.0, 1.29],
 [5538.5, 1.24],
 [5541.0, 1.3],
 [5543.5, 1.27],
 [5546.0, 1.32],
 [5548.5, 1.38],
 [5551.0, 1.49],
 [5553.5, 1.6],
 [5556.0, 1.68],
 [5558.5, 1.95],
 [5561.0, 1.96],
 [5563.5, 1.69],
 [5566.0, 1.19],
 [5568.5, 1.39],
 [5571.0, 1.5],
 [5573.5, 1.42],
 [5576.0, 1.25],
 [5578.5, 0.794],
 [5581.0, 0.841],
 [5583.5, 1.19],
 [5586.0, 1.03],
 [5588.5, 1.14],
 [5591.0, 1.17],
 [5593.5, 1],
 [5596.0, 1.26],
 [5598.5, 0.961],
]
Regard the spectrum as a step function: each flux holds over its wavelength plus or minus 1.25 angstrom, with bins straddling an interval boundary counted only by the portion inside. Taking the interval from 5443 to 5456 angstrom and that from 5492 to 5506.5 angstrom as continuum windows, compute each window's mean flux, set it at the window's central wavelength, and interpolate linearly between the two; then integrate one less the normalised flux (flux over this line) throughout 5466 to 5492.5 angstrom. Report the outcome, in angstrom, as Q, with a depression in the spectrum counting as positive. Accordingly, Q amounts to 1.6 angstrom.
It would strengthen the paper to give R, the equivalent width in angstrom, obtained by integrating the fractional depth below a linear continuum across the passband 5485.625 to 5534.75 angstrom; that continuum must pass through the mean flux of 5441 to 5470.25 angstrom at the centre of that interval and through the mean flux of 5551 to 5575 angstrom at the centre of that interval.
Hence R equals 4.2 angstrom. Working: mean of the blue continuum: 1.01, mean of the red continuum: 1.59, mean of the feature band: 1.19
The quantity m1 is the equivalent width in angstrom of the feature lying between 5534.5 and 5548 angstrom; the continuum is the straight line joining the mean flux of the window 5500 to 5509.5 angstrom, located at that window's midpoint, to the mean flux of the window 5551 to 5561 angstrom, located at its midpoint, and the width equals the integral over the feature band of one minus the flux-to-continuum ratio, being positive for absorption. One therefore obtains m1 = 2.4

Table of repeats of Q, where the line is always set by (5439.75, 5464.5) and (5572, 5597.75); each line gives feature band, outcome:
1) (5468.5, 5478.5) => 0.44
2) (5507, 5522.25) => -2.31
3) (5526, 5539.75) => -2.37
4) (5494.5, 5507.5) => -1.33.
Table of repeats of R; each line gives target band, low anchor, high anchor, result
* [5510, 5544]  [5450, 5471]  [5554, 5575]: 2.8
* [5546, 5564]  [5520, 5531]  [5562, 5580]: -4.7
